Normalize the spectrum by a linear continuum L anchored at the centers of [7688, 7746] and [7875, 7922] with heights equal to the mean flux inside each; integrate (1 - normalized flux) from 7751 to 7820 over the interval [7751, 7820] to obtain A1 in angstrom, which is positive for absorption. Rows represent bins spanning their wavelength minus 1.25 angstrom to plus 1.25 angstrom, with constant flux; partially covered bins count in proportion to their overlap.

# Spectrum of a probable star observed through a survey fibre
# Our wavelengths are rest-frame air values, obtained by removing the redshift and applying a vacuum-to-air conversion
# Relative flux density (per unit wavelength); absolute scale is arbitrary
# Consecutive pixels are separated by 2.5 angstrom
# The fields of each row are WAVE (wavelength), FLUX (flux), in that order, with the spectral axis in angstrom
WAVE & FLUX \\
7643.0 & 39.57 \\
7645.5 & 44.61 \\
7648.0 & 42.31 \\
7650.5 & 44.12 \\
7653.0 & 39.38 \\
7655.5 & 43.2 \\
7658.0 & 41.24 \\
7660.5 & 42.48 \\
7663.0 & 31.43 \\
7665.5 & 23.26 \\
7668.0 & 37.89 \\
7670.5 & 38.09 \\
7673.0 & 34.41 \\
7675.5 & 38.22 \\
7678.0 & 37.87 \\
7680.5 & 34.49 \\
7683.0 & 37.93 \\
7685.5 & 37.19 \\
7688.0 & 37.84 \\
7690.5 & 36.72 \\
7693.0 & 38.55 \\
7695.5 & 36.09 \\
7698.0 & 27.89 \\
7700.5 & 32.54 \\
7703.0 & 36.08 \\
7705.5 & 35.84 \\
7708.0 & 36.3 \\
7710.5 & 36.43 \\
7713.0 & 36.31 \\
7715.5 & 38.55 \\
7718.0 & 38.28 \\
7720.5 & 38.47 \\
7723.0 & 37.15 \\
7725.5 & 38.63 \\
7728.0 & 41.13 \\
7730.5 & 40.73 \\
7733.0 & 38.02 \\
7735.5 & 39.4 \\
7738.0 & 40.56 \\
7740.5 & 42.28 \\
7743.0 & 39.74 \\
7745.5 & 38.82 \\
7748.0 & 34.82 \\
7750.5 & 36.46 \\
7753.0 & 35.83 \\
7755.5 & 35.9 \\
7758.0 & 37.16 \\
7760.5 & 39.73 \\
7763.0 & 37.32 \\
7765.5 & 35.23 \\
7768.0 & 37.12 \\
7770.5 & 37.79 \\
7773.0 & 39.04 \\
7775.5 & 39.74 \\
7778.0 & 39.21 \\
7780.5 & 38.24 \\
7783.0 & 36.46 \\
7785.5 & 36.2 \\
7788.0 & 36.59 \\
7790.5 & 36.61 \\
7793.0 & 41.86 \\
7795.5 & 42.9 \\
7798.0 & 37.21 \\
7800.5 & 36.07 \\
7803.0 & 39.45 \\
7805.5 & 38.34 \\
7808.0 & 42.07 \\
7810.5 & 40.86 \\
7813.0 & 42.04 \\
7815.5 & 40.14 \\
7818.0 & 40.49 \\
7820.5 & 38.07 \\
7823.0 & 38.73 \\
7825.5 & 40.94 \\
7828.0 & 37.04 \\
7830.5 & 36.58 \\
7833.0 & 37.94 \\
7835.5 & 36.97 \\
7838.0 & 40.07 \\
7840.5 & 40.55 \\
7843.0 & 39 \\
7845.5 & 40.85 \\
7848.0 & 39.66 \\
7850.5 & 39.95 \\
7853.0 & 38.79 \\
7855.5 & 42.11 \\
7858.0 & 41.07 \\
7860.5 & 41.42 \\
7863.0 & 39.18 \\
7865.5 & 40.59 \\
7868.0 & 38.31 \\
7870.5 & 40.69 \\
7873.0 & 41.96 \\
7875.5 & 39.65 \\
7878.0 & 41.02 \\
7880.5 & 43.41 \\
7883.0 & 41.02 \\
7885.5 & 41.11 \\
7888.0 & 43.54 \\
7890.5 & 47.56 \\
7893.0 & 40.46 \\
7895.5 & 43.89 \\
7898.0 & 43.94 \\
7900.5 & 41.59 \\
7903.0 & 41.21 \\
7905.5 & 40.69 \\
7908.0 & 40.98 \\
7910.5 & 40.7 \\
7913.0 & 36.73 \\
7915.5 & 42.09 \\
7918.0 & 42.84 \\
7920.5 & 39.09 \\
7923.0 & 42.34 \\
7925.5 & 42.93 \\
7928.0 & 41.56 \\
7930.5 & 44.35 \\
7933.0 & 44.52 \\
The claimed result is 1.17 angstrom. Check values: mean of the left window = 37.6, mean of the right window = 41.7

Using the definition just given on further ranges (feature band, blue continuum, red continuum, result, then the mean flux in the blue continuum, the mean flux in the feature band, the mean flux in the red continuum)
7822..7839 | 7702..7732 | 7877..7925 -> 0.8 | 37.8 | 38.3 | 41.8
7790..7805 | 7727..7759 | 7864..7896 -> 0.3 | 38.5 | 39.1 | 41.7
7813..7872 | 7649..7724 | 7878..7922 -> 1.3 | 36.8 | 39.6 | 41.8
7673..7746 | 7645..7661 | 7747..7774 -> 3.7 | 42.4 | 37.5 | 36.9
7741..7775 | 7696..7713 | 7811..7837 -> -1.0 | 34.4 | 37.5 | 39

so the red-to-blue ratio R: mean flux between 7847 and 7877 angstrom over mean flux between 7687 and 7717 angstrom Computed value 1.13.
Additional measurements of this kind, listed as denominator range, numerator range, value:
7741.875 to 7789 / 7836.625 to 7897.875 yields 1.10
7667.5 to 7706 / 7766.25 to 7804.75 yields 1.06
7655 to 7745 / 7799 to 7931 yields 1.09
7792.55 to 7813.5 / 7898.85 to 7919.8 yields 1.02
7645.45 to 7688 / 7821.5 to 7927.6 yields 1.07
